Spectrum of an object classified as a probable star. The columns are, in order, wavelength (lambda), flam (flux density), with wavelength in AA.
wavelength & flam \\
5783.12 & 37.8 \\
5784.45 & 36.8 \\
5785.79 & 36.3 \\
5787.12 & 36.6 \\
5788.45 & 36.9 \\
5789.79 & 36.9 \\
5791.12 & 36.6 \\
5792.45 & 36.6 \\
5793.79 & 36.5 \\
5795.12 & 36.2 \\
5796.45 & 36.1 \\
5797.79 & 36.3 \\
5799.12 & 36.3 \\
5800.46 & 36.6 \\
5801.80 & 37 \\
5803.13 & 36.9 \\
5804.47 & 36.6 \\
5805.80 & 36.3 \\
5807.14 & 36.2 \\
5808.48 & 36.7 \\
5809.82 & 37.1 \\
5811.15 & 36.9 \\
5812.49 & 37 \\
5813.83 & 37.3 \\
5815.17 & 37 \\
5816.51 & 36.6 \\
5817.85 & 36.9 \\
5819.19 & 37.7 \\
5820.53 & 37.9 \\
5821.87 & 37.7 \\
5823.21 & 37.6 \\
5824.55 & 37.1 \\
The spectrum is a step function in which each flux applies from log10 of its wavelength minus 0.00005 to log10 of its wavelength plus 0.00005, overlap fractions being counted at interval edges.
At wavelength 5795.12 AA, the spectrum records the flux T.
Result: 36.2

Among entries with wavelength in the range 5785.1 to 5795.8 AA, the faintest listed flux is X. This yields 36.2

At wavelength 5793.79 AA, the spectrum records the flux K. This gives 36.5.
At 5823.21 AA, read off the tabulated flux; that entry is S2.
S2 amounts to 37.6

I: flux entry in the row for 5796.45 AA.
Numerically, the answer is 36.1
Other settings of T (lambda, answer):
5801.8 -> 37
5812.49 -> 37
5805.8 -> 36.3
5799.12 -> 36.3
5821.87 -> 37.7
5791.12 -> 36.6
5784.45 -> 36.8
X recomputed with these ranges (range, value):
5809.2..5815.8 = 36.9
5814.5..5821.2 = 36.6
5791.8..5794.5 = 36.5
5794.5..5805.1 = 36.1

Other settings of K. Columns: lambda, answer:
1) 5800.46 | 36.6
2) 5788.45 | 36.9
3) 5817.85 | 36.9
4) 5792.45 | 36.6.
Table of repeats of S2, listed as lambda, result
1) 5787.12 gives 36.6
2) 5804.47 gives 36.6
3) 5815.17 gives 37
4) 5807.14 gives 36.2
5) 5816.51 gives 36.6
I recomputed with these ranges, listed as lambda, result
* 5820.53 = 37.9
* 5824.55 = 37.1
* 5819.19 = 37.7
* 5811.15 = 36.9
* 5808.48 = 36.7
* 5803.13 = 36.9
